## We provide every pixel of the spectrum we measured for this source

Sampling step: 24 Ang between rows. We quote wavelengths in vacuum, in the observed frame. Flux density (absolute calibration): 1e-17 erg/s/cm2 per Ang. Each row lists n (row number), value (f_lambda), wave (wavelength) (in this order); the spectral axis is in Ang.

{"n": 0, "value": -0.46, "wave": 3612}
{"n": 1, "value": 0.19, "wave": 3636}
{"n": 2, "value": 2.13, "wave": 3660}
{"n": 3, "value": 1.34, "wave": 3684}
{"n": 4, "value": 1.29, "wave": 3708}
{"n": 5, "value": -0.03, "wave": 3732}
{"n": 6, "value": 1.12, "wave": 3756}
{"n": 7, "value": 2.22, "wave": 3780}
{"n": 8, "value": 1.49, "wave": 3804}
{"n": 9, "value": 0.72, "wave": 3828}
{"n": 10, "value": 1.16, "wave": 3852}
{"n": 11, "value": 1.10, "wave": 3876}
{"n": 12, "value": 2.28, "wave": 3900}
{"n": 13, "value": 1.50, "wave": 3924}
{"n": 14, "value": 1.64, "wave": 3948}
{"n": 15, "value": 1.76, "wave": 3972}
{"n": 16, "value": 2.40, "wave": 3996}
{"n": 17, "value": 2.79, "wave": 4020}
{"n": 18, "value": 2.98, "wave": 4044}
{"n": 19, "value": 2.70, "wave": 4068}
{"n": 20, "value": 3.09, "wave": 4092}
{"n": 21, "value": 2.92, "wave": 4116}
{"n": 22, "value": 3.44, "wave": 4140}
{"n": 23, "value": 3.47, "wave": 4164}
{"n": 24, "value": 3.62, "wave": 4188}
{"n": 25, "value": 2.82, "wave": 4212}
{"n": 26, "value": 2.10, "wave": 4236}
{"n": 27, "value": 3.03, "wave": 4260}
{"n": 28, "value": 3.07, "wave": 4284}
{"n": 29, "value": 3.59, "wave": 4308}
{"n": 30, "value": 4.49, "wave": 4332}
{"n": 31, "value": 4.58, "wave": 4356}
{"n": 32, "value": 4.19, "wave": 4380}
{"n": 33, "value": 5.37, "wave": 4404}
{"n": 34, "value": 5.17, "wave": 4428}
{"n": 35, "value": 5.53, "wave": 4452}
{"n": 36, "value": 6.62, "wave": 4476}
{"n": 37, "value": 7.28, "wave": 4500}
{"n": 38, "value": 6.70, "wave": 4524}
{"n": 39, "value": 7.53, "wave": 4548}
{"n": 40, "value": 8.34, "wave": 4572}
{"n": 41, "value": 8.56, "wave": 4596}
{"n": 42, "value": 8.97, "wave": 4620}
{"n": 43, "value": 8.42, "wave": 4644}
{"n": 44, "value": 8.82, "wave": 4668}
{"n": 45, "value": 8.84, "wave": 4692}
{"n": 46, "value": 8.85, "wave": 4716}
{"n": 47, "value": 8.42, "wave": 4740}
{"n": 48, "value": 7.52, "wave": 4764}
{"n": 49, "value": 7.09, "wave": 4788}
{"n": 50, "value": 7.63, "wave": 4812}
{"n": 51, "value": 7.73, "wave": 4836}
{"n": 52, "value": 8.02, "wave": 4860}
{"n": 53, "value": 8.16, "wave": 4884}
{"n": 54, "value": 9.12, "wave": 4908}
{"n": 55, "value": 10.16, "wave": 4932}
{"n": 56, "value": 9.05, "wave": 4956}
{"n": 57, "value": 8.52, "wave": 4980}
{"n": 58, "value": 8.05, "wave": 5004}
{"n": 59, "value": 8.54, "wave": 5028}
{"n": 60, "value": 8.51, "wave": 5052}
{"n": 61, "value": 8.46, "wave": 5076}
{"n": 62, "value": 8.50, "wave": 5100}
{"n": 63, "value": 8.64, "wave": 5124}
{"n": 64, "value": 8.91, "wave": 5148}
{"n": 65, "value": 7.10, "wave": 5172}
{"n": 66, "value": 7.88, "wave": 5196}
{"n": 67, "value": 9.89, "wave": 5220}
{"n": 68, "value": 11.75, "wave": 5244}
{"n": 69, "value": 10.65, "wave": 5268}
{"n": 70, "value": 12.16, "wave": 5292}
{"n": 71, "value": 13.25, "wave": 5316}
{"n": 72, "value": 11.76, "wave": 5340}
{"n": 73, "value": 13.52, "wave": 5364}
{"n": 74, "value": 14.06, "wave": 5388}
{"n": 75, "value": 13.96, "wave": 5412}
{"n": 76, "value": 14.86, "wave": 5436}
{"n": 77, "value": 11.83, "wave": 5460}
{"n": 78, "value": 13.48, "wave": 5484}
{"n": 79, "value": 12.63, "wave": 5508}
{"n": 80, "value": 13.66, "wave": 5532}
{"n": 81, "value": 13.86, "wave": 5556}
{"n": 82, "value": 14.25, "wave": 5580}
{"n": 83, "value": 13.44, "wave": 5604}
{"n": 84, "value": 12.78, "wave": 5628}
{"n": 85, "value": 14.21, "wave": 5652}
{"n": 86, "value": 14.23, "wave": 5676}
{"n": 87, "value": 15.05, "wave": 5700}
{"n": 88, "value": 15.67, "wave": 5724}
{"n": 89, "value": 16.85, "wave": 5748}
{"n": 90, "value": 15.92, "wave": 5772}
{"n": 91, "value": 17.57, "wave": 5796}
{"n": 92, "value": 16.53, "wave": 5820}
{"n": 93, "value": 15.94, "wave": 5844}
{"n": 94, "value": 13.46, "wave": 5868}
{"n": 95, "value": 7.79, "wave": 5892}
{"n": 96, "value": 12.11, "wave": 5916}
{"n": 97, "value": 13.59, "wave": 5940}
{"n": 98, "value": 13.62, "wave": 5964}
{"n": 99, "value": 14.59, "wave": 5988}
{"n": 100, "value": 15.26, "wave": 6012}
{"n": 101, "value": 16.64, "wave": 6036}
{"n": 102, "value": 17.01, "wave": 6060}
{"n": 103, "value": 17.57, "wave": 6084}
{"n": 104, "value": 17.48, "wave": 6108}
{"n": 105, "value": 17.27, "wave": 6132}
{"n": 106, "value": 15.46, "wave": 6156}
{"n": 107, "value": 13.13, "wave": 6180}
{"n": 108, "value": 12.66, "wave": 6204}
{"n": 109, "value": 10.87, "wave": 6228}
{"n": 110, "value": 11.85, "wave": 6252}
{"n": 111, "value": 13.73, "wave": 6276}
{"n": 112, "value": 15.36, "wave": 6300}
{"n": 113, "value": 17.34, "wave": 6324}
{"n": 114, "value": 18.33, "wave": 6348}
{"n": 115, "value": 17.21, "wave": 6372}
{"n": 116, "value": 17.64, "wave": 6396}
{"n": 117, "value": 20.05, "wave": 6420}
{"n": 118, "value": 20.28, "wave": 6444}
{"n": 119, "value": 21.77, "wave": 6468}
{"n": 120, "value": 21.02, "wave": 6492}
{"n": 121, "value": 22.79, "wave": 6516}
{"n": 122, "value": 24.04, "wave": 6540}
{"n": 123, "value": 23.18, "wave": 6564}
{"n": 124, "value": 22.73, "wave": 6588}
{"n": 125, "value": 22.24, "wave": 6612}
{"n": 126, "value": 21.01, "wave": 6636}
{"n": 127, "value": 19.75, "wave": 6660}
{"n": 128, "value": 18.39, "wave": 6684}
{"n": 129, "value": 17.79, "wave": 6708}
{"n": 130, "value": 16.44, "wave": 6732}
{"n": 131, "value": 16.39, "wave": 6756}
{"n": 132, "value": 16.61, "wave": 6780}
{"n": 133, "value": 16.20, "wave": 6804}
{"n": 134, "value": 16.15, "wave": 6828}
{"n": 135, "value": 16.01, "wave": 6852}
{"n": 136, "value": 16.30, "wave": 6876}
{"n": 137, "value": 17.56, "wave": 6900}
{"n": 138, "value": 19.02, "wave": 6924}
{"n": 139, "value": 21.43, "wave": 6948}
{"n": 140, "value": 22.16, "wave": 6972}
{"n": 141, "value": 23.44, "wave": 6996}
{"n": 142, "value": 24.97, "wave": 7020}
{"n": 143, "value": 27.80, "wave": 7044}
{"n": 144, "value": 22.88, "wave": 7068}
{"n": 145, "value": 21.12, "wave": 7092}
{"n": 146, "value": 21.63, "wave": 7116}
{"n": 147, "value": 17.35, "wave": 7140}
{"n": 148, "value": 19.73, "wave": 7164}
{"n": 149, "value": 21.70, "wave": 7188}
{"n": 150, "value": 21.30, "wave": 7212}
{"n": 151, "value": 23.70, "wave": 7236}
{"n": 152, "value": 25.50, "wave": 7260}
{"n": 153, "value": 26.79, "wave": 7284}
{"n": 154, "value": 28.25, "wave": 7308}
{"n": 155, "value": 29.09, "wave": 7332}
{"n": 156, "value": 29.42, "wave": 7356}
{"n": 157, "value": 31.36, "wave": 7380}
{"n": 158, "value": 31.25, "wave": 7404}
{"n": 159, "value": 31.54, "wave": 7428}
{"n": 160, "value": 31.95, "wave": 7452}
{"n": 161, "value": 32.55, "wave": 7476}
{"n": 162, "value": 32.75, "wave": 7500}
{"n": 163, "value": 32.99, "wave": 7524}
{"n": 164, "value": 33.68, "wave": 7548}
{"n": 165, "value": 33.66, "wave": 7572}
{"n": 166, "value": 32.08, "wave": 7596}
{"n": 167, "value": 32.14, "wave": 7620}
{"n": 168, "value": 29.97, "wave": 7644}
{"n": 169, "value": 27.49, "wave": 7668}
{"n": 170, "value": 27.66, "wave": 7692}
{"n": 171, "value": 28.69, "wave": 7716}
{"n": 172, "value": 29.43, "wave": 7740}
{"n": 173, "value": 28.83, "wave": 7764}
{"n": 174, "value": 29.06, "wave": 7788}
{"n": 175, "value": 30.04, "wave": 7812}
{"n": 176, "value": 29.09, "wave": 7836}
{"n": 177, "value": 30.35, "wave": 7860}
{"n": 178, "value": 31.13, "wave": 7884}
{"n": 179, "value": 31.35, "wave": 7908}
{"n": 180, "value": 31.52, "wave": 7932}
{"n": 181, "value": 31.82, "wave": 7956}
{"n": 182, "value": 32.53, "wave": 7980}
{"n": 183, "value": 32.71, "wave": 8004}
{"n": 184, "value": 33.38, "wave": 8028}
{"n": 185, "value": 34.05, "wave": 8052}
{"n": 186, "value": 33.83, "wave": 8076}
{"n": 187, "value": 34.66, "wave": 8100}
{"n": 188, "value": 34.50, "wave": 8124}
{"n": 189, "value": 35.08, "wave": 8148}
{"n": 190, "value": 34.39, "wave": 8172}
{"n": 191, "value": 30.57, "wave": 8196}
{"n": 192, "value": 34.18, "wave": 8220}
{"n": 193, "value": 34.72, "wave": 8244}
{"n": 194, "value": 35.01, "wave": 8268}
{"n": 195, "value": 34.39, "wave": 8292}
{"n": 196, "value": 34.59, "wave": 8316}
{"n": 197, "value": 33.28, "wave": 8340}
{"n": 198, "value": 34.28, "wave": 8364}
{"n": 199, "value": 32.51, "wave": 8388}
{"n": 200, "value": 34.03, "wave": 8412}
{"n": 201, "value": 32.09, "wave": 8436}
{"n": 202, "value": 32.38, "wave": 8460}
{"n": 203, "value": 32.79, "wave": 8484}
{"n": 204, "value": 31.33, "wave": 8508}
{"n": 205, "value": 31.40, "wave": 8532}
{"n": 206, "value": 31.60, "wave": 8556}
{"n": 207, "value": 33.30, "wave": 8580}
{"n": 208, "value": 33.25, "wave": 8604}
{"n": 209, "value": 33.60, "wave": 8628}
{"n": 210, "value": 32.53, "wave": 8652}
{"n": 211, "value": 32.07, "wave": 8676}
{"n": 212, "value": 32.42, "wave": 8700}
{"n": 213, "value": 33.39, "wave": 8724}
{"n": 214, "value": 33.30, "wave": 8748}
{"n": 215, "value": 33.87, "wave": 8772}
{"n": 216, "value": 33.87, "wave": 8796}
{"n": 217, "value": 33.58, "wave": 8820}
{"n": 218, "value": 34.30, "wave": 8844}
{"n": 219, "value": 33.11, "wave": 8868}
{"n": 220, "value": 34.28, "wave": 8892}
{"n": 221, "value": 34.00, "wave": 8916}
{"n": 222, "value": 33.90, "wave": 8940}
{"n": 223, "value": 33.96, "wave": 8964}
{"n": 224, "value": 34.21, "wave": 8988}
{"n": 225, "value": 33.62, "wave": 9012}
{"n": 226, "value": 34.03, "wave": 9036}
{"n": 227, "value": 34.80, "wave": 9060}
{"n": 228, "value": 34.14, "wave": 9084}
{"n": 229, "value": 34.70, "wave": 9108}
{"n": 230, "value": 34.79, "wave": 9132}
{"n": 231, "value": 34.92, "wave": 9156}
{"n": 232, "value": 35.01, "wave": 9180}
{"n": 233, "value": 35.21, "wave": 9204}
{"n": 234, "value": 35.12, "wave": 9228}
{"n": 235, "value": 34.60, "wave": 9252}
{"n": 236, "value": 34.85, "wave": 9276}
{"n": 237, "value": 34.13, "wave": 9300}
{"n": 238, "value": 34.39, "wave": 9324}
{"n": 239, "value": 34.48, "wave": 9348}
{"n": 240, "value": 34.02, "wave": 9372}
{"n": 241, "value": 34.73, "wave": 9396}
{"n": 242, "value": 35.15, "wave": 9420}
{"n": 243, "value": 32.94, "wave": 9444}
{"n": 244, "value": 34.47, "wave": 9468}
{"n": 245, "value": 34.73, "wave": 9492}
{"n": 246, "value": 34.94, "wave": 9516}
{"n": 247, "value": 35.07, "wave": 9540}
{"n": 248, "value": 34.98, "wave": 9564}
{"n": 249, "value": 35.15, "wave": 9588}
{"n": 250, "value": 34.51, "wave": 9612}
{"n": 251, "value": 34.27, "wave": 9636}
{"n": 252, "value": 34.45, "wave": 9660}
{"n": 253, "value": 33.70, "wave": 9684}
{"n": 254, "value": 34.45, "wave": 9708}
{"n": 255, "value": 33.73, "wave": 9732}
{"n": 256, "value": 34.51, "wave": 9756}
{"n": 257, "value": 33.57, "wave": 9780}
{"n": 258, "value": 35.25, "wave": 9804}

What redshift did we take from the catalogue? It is 0.000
